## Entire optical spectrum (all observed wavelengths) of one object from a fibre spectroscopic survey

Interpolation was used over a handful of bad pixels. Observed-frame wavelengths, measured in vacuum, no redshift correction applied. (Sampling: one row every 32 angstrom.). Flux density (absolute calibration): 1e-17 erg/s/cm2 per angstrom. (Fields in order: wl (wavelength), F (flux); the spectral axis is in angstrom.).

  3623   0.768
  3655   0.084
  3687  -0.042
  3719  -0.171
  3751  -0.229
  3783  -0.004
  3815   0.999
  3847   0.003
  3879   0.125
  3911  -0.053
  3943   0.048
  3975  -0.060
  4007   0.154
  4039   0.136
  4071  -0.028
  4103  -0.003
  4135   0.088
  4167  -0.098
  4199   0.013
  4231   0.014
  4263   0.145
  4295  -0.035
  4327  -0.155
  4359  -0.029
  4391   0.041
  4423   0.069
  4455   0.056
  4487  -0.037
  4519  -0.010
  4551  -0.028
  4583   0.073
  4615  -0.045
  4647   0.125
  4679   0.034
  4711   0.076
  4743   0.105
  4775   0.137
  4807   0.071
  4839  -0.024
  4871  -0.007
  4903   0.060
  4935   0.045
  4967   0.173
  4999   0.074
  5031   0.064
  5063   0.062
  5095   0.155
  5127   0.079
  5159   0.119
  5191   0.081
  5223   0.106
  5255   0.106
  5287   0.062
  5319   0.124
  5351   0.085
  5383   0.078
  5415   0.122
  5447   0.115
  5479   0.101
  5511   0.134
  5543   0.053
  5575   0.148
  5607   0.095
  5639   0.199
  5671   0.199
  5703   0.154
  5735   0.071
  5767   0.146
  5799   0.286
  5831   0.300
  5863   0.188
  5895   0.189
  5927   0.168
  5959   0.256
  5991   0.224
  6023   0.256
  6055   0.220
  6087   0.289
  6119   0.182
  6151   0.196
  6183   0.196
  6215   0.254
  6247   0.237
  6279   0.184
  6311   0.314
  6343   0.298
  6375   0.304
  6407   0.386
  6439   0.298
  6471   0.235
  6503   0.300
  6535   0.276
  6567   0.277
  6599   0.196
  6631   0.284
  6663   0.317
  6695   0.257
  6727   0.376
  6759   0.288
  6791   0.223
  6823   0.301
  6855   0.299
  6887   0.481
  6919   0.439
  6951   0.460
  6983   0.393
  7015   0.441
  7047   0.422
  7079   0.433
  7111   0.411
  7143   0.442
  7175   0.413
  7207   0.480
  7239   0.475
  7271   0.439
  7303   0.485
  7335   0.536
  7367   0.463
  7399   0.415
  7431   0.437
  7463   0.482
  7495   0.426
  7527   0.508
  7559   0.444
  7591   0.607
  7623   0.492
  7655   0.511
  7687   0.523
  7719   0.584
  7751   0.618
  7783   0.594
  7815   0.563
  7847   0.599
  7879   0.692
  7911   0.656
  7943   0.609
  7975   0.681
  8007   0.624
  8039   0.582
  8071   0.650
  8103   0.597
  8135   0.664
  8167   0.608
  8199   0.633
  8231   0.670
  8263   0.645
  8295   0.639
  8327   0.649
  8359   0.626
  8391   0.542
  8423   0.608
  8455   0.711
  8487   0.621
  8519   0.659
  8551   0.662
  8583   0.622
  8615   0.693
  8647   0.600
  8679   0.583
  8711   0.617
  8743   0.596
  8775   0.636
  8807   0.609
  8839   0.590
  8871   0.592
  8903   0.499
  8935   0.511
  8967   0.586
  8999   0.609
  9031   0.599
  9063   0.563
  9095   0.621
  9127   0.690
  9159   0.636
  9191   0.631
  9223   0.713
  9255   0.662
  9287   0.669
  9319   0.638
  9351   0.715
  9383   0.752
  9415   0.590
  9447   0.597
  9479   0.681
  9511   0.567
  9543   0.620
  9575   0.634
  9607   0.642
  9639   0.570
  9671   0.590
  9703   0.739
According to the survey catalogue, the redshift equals 0.72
